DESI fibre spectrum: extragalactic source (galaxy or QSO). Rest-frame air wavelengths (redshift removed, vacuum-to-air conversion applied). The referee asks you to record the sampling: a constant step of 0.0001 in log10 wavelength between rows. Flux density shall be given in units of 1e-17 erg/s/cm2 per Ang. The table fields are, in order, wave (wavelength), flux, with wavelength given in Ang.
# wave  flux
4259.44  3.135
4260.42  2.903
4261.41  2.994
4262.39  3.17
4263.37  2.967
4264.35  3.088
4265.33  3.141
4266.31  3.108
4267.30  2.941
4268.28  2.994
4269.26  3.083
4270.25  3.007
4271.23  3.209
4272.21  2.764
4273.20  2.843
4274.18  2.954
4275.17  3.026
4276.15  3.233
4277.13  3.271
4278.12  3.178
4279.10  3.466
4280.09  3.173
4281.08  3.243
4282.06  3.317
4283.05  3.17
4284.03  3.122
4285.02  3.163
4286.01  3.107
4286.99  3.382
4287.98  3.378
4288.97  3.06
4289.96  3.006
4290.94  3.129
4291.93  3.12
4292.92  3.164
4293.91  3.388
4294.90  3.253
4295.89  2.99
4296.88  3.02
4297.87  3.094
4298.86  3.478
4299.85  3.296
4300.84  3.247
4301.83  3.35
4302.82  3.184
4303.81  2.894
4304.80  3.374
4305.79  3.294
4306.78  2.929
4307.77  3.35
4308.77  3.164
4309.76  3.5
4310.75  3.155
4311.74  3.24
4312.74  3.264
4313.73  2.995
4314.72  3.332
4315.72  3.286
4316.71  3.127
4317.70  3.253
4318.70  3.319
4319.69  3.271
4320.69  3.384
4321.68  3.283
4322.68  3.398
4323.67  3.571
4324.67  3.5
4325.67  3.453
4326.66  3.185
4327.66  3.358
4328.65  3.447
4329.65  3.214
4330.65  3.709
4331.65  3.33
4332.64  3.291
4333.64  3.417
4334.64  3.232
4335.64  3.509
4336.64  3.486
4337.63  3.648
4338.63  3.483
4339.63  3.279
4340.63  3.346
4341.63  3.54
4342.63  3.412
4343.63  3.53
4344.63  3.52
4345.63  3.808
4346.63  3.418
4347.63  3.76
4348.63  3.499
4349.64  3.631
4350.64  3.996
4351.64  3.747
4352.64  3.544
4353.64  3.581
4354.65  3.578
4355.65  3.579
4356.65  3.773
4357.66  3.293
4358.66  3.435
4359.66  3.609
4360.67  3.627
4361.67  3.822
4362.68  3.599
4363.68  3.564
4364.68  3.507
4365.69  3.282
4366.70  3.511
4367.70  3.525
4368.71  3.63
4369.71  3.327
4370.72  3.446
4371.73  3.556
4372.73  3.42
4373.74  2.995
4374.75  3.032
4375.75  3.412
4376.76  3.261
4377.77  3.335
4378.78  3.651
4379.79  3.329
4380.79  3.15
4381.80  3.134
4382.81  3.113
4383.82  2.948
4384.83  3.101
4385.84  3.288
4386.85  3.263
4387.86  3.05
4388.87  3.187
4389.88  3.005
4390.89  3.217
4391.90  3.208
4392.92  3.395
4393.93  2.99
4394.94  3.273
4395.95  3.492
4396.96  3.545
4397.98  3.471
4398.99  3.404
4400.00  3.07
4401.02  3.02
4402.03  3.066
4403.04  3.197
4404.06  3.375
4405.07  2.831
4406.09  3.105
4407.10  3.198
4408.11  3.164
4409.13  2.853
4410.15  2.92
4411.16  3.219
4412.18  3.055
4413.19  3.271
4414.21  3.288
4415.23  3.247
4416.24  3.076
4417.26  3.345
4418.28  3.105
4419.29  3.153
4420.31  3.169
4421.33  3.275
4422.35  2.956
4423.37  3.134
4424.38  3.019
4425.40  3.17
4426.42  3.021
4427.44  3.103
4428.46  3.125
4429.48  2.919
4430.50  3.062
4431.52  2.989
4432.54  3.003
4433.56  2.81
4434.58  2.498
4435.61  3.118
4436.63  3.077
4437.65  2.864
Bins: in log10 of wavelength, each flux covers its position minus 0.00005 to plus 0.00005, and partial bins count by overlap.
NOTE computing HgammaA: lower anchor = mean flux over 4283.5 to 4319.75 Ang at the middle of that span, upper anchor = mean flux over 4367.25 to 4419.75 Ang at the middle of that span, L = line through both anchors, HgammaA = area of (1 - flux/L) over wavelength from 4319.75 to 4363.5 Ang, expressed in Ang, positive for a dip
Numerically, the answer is -4.0 Ang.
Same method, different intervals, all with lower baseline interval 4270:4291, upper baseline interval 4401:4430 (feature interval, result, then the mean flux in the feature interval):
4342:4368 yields -3.7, 3.58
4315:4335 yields -1.4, 3.35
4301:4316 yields -0.4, 3.22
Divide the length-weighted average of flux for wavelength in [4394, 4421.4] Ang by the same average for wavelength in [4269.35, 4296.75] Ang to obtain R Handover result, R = 1.01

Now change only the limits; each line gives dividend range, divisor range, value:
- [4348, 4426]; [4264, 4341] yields 1.02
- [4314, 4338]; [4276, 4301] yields 1.05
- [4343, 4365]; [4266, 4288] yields 1.15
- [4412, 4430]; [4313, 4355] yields 0.91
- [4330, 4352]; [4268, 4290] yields 1.12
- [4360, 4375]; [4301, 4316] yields 1.08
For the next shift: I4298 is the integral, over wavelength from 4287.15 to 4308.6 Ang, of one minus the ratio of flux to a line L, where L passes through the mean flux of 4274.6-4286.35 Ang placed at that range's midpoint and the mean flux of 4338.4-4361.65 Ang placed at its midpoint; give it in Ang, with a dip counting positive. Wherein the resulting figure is 0.7 Ang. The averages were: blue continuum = 3.2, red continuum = 3.57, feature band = 3.19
